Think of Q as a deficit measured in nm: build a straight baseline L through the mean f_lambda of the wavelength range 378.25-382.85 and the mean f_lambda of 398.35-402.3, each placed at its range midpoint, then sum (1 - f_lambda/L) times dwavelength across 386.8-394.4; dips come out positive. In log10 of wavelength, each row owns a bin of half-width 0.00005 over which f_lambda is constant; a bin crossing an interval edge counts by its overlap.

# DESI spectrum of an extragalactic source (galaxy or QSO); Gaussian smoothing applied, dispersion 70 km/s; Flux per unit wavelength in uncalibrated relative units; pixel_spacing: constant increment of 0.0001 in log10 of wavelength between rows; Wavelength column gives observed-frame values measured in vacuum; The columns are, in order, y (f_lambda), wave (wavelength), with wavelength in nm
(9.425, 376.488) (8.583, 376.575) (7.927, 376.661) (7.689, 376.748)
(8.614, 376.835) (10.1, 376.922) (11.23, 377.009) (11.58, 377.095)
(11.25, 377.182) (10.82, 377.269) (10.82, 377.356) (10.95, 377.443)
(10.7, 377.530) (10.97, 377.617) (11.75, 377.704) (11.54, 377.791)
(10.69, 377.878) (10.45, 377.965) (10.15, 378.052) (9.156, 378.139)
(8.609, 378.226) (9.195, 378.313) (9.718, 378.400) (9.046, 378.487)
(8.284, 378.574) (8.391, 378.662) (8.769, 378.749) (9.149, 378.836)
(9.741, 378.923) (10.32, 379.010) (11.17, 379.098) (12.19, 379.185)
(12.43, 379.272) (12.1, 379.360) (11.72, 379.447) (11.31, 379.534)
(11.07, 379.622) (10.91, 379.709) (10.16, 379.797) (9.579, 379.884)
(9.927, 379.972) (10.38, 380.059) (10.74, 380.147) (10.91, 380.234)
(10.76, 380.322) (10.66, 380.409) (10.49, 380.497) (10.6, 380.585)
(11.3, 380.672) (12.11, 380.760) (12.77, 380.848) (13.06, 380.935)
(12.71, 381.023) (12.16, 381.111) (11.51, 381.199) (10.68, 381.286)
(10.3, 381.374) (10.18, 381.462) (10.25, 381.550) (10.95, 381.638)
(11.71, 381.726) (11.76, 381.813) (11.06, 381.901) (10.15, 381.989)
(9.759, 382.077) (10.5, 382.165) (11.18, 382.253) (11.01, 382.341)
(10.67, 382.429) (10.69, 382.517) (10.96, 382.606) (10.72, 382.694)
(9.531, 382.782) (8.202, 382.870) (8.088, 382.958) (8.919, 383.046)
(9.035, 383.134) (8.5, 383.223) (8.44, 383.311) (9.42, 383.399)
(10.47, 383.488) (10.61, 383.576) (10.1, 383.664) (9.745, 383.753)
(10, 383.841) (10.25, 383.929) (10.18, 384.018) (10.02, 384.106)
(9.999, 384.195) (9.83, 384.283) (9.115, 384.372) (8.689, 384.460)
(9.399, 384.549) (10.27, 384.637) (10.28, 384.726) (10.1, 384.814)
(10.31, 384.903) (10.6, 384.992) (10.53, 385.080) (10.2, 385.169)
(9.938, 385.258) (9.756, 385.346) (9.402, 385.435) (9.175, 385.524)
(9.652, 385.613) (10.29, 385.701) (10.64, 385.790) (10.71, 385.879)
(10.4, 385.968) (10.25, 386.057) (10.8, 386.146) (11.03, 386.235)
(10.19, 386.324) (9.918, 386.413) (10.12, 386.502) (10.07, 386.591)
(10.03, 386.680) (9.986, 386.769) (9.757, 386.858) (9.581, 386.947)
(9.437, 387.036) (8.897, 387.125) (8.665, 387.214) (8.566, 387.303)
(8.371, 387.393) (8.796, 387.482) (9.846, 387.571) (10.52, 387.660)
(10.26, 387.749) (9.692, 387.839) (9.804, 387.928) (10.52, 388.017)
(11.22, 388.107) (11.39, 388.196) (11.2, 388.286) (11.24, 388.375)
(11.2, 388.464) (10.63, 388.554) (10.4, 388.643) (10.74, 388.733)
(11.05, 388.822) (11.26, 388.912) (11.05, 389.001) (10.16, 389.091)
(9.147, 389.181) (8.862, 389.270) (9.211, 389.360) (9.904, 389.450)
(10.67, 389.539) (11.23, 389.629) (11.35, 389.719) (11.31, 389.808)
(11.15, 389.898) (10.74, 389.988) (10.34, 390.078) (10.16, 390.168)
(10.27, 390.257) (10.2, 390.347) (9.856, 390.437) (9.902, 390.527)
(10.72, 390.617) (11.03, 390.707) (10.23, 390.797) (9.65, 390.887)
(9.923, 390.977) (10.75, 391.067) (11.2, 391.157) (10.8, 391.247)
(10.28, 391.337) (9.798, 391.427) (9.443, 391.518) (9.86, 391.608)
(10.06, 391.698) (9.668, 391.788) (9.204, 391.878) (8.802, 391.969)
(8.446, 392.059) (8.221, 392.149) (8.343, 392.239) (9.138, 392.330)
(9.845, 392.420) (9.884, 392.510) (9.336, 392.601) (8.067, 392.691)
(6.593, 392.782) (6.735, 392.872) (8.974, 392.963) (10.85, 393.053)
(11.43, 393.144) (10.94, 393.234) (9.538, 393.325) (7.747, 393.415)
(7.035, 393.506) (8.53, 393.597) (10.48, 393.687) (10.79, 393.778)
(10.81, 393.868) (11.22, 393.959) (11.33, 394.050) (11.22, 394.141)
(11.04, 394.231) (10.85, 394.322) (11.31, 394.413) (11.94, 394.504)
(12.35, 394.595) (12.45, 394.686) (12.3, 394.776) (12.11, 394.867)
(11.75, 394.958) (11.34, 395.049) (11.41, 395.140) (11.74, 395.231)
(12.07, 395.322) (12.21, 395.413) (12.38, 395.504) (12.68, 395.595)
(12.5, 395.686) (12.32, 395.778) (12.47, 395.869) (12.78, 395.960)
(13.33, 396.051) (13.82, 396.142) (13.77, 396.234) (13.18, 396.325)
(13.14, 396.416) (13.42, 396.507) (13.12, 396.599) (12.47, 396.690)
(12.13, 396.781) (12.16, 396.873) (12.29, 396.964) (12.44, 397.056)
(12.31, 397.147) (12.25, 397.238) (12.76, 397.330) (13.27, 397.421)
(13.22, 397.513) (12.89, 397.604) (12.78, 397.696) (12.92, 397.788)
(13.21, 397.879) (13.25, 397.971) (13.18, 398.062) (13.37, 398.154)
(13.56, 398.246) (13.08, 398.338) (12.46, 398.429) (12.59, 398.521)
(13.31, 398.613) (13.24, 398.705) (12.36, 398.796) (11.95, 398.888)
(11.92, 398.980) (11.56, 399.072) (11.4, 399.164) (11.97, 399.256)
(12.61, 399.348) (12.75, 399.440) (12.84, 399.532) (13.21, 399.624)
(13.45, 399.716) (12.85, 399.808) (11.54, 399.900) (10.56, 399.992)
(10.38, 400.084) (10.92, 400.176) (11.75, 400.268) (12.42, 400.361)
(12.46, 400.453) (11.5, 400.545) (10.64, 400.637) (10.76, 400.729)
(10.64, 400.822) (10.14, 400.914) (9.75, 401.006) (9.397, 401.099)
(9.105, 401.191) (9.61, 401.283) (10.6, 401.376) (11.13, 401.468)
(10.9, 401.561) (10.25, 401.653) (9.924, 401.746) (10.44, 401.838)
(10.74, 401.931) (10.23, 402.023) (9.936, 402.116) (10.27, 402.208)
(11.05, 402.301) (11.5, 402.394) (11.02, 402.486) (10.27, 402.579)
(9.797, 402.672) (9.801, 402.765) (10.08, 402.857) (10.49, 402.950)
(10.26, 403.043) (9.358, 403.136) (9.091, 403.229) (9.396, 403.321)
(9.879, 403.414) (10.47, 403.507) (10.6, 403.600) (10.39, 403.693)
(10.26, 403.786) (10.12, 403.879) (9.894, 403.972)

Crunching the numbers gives 0.73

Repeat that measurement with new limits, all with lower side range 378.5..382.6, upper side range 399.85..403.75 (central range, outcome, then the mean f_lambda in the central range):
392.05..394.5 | 0.22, 9.64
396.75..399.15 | -0.49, 12.7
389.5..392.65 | 0.18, 10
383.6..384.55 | 0.09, 9.79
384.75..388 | 0.25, 9.91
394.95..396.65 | -0.33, 12.6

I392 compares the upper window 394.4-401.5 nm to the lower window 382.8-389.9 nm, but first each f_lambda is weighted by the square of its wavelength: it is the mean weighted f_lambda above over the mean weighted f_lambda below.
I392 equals 1.29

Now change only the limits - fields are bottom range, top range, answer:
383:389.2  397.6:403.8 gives 1.21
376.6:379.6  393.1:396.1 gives 1.21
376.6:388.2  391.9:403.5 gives 1.19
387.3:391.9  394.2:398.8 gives 1.26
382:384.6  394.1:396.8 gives 1.34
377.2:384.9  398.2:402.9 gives 1.20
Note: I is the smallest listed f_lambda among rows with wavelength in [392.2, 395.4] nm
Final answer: 6.593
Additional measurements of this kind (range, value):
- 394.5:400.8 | 10.38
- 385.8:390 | 8.371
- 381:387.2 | 8.088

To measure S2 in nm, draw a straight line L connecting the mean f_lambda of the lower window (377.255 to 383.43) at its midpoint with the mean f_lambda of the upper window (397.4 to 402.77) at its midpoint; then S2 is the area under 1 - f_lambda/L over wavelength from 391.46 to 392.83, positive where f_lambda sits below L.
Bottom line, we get 0.27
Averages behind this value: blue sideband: 10.5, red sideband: 11.6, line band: 8.99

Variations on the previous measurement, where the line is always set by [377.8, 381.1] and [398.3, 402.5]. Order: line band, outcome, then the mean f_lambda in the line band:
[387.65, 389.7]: 0.080 nm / 10.5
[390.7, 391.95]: 0.108 nm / 10.1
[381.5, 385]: 0.228 nm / 10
